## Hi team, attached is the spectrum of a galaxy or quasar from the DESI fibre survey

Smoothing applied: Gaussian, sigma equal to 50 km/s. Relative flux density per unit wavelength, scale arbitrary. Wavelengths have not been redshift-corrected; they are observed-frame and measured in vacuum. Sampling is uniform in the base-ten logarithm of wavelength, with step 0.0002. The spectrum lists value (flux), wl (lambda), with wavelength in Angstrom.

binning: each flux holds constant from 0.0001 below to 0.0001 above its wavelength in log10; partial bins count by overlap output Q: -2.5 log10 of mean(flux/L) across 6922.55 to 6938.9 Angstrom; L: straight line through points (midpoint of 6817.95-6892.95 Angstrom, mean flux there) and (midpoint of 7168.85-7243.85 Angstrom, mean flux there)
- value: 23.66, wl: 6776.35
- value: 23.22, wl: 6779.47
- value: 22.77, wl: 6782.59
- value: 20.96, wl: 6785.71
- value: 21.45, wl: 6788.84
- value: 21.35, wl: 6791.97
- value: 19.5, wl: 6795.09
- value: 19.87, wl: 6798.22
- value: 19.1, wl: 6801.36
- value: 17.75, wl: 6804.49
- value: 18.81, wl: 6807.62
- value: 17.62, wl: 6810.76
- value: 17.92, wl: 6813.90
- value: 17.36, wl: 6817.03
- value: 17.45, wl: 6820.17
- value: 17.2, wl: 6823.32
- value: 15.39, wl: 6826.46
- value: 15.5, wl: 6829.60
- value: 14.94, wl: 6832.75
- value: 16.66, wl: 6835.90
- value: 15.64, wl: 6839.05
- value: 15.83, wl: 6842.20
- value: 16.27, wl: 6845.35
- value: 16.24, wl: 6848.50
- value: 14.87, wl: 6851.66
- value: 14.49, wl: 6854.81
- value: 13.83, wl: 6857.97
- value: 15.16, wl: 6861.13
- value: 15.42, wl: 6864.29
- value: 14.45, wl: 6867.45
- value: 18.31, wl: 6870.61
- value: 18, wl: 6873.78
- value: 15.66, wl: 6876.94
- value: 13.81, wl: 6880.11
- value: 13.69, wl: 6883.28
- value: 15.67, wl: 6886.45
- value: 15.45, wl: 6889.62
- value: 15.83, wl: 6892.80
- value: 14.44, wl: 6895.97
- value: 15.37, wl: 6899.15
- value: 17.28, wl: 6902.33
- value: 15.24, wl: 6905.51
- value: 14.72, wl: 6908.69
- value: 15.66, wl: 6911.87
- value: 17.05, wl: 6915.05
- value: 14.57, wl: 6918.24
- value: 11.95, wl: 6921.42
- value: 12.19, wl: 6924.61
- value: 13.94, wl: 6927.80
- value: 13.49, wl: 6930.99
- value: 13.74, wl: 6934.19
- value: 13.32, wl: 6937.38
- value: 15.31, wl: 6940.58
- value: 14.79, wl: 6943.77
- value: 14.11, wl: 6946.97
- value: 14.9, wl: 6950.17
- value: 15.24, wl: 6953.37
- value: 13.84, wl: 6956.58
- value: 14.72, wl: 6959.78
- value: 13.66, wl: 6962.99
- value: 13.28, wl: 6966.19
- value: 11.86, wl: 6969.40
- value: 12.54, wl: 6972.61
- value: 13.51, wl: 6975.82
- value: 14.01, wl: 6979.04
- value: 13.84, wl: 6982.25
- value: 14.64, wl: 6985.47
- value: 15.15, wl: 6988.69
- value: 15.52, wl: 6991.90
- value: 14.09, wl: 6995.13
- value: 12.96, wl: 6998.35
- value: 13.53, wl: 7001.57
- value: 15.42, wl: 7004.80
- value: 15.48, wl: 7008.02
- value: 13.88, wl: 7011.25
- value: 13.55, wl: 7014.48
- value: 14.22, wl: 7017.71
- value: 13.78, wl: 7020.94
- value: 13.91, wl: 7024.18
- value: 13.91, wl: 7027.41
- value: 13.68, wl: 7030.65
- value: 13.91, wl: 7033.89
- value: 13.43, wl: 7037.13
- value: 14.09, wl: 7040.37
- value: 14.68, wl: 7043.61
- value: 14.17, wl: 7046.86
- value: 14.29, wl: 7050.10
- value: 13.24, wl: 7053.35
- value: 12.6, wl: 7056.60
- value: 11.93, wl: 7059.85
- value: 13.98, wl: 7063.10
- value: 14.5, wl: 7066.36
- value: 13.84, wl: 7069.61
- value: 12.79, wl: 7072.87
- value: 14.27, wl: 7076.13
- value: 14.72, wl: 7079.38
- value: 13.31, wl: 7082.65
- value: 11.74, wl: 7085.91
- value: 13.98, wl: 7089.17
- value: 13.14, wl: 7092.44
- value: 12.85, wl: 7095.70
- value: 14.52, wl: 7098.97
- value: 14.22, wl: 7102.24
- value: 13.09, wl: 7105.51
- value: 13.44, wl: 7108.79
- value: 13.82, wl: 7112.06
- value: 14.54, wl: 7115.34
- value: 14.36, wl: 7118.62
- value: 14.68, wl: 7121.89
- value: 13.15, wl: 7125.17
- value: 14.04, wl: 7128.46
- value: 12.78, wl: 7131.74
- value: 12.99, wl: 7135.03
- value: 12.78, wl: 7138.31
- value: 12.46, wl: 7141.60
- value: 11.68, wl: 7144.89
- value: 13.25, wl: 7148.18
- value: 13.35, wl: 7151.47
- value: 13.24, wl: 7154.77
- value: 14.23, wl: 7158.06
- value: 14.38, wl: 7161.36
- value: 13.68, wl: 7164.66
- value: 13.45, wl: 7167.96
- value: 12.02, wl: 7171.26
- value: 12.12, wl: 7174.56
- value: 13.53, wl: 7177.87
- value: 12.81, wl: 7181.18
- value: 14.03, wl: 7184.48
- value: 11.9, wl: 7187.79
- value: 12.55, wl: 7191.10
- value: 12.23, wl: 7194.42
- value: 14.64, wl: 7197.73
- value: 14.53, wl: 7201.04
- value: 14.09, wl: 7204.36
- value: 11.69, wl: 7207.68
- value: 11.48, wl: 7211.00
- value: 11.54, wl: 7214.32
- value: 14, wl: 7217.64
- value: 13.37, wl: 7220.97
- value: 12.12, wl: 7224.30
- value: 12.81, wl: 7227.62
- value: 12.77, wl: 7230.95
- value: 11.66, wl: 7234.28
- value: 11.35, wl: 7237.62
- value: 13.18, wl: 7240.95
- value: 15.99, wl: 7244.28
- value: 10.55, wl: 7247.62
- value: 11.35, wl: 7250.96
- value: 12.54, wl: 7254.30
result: 0.13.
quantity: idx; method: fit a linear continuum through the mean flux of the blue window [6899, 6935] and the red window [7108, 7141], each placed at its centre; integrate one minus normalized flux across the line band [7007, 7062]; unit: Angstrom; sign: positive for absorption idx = 0.99 Angstrom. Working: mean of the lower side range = 14.6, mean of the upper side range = 13.6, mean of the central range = 13.8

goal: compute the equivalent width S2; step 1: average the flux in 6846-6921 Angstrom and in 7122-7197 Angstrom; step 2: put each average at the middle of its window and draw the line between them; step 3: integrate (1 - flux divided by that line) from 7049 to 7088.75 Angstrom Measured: 1.2 Angstrom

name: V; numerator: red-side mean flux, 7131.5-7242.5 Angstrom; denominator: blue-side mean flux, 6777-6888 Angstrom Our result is 0.7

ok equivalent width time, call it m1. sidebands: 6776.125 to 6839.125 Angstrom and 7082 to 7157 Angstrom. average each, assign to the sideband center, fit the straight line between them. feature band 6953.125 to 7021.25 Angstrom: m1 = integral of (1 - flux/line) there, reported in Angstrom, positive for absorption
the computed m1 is 7.1 Angstrom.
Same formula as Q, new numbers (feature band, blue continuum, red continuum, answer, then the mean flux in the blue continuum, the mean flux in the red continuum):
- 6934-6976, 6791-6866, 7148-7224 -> 0.12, 16.8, 13.1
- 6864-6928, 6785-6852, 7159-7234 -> 0.10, 17.6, 13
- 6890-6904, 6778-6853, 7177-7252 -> 0.09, 18.1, 12.8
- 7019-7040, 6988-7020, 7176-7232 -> 0.03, 14.3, 12.9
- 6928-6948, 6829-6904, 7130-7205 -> 0.06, 15.5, 13.2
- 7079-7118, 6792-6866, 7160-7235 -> 0.03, 16.7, 12.9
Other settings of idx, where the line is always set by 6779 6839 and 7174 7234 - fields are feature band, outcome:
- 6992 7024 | 3.09 Angstrom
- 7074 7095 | 1.60 Angstrom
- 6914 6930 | 2.92 Angstrom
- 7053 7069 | 1.75 Angstrom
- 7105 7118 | 0.34 Angstrom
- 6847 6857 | 1.56 Angstrom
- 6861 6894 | 3.64 Angstrom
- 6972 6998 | 2.98 Angstrom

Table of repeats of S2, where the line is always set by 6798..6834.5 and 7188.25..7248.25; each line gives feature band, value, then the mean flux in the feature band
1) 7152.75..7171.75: -0.2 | 13.6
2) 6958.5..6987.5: 3.7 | 13.6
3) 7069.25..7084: 0.6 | 13.8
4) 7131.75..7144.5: 1.0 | 12.6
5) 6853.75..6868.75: 1.9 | 14.7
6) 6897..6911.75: 0.7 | 15.6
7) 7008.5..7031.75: 1.7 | 13.9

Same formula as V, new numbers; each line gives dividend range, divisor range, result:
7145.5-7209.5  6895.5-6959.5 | 0.91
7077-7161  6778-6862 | 0.76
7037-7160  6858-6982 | 0.93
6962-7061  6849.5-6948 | 0.93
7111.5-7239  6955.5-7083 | 0.94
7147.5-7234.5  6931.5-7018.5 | 0.92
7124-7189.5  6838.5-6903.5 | 0.84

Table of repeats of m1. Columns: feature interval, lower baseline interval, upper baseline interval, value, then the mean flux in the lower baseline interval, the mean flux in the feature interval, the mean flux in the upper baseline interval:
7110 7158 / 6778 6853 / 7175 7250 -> 1.64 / 18.1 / 13.4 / 12.8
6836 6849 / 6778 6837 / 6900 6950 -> 1.03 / 18.7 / 16.1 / 14.5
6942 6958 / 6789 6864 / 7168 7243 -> 1.03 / 17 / 14.6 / 12.8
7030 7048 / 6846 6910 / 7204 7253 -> 0.08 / 15.4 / 14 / 12.5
